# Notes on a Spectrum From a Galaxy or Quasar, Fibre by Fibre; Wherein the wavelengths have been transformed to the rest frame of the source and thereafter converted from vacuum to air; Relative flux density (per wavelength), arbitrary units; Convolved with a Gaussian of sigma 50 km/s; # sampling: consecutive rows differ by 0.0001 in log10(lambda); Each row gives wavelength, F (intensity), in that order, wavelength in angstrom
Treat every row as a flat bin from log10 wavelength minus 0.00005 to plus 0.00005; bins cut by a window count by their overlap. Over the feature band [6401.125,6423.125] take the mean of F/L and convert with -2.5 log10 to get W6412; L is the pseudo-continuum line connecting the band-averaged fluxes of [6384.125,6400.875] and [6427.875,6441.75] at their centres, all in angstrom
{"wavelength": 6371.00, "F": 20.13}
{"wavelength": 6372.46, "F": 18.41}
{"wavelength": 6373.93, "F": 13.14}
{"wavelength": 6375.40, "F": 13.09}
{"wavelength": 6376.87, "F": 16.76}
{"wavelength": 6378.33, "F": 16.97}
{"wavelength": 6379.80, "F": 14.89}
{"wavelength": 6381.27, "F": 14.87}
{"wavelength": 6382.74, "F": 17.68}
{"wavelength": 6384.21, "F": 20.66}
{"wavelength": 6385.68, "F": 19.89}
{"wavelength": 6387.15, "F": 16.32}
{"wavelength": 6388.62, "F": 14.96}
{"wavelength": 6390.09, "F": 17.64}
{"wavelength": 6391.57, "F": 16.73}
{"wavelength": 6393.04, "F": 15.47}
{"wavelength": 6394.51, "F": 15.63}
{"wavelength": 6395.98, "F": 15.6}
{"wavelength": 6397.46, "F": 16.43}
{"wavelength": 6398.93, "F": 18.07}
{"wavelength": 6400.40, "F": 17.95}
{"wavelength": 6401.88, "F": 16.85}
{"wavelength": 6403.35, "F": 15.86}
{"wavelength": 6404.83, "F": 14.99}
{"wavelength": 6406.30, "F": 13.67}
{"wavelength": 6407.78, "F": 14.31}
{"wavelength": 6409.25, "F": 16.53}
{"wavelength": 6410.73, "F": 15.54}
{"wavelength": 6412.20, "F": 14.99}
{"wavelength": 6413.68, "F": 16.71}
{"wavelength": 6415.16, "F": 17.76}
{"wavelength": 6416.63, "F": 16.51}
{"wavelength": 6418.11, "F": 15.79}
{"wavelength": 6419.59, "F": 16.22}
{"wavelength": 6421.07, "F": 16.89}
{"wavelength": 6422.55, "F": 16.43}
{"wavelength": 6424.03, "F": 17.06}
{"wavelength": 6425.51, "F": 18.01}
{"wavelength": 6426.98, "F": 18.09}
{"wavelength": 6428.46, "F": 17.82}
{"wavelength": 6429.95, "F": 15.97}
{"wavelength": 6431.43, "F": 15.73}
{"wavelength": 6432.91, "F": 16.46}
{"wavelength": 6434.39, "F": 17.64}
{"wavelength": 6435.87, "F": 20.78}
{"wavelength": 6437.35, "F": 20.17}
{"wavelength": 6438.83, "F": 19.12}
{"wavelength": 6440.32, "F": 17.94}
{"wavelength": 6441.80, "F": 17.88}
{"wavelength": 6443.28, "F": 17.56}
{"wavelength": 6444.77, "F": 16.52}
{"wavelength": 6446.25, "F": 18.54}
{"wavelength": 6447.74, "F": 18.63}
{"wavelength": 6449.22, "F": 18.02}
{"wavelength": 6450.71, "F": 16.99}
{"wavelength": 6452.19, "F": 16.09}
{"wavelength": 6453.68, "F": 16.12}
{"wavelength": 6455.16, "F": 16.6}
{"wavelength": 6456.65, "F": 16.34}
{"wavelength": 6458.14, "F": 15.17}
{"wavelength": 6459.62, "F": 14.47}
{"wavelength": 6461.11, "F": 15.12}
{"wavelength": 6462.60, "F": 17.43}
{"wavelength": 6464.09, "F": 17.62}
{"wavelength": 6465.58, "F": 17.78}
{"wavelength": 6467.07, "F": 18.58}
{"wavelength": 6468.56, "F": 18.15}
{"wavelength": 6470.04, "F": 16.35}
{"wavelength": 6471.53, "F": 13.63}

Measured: 0.10 mag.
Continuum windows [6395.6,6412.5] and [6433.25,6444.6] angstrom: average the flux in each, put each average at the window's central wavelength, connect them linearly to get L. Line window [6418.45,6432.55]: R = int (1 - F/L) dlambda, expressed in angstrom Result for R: 0.5 angstrom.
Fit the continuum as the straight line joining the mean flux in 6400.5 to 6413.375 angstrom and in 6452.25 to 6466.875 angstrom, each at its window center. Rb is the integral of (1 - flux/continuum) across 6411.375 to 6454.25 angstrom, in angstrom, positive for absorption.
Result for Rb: -3.7 angstrom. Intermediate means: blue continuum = 15.5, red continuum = 16.4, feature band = 17.3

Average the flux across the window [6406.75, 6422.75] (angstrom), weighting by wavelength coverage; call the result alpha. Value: 16.1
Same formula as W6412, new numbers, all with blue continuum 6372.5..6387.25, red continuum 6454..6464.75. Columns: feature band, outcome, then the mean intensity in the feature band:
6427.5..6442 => -0.11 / 18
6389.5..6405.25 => 0.00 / 16.5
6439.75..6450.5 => -0.11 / 17.8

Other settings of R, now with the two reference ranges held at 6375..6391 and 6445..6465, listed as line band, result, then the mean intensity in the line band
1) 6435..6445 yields -1.2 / 18.7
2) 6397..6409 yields 0.5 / 16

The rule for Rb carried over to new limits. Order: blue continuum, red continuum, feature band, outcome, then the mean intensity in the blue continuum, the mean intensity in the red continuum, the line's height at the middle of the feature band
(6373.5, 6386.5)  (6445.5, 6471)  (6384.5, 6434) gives 0.5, 16.5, 16.9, 16.7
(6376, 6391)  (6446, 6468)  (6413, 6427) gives 0.0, 17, 16.9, 16.9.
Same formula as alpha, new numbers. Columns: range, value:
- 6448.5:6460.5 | 16.2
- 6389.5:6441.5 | 16.8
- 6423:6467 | 17.3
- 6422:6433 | 17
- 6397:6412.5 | 16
